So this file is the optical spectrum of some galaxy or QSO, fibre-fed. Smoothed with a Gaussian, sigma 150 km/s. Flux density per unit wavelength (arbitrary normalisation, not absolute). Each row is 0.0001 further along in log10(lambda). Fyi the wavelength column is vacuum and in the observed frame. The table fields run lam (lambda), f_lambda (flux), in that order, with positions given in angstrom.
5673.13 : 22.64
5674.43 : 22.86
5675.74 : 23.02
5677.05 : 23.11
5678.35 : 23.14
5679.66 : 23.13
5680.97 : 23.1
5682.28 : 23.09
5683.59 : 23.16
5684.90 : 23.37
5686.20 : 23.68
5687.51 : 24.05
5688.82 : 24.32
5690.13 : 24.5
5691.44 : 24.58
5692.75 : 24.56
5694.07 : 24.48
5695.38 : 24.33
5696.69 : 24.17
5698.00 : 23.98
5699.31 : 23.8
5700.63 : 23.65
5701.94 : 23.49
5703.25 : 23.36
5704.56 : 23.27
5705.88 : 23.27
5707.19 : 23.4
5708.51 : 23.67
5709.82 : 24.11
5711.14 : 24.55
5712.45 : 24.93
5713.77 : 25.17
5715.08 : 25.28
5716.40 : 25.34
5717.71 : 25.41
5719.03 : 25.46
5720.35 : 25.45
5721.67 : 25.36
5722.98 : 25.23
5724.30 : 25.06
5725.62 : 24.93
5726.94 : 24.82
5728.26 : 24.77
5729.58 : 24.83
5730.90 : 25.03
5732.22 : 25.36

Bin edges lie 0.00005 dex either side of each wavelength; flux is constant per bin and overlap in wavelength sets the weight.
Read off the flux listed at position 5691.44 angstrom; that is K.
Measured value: 24.58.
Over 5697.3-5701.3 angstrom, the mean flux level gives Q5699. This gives 23.8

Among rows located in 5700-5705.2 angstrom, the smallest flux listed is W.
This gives 23.27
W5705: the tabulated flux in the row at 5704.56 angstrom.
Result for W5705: 23.27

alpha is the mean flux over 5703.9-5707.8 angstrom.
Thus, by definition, 23.3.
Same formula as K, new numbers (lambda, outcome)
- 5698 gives 23.98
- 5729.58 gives 24.83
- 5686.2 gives 23.68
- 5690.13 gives 24.5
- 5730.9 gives 25.03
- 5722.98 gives 25.23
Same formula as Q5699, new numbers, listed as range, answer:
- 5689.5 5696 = 24.5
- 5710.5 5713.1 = 24.8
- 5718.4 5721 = 25.4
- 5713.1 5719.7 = 25.3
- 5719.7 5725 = 25.3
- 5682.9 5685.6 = 23.3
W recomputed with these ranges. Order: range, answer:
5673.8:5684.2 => 22.86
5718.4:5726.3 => 24.93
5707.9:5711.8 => 23.67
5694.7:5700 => 23.8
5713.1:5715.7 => 25.17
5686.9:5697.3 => 24.05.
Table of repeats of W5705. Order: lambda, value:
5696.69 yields 24.17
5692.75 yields 24.56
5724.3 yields 25.06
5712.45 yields 24.93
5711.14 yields 24.55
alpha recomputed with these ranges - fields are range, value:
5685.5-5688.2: 23.9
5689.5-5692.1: 24.5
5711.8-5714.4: 25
